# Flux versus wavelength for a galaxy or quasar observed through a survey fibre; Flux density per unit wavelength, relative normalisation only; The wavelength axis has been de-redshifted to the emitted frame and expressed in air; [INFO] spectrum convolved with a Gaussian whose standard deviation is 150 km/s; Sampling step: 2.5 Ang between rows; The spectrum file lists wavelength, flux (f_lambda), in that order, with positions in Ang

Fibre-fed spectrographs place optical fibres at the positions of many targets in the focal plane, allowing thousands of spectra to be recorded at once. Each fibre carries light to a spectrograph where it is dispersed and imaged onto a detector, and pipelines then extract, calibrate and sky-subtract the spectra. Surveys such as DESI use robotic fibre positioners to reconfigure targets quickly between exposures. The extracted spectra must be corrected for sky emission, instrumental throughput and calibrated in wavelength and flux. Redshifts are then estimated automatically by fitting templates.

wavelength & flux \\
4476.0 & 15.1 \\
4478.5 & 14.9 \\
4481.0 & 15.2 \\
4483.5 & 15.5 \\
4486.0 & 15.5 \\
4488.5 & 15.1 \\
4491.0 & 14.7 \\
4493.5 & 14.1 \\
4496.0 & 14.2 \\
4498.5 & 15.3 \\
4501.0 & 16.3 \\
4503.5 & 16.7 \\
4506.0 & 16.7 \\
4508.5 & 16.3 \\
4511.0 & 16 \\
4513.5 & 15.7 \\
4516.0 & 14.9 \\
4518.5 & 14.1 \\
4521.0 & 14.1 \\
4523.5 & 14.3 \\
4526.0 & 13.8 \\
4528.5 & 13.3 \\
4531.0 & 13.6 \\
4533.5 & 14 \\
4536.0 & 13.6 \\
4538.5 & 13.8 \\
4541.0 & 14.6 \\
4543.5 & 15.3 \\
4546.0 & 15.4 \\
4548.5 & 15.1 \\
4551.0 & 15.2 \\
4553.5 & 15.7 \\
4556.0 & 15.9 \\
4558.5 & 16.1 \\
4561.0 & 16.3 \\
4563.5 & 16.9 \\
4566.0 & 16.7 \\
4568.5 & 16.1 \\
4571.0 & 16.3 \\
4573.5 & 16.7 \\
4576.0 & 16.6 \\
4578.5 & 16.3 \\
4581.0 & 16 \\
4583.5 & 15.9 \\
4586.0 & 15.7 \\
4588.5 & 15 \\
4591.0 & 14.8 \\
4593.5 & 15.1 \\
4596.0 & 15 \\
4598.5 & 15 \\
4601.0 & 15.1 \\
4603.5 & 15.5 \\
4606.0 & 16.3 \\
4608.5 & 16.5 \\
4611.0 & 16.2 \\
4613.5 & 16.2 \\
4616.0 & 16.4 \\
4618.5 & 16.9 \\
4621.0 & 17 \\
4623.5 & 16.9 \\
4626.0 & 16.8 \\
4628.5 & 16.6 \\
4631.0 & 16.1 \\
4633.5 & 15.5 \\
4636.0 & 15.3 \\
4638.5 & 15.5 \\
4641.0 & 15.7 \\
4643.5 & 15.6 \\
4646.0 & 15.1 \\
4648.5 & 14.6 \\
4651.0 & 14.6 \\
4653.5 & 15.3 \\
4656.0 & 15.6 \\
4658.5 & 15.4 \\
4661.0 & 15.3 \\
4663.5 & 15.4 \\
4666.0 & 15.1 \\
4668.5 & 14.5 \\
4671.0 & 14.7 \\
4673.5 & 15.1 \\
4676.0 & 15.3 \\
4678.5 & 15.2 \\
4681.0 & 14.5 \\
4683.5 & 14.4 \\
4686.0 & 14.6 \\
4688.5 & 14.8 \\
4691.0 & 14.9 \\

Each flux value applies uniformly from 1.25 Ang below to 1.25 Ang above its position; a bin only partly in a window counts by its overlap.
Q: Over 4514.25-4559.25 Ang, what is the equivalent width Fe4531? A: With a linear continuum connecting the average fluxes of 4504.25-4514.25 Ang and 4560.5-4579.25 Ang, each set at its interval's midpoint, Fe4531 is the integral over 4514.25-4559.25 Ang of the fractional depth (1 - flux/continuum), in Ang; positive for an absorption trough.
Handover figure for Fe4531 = 4.8 Ang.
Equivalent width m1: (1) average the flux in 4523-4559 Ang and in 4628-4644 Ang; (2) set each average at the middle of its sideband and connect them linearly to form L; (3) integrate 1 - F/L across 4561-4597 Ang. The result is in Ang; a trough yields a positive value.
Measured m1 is -2.1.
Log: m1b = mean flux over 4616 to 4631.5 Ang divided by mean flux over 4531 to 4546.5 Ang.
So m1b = 1.17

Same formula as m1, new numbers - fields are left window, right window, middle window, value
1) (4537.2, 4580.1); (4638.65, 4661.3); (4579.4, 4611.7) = 0.10 Ang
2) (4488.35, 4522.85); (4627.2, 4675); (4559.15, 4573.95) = -1.13 Ang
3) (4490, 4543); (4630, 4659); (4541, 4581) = -2.72 Ang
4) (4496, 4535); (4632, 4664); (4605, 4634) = -2.37 Ang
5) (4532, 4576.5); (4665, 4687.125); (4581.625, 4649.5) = -2.76 Ang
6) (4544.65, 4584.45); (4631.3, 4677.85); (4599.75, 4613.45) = -0.24 Ang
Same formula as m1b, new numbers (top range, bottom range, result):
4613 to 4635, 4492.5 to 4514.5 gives 1.05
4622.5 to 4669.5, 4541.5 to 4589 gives 0.97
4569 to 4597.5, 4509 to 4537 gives 1.10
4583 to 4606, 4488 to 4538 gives 1.03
